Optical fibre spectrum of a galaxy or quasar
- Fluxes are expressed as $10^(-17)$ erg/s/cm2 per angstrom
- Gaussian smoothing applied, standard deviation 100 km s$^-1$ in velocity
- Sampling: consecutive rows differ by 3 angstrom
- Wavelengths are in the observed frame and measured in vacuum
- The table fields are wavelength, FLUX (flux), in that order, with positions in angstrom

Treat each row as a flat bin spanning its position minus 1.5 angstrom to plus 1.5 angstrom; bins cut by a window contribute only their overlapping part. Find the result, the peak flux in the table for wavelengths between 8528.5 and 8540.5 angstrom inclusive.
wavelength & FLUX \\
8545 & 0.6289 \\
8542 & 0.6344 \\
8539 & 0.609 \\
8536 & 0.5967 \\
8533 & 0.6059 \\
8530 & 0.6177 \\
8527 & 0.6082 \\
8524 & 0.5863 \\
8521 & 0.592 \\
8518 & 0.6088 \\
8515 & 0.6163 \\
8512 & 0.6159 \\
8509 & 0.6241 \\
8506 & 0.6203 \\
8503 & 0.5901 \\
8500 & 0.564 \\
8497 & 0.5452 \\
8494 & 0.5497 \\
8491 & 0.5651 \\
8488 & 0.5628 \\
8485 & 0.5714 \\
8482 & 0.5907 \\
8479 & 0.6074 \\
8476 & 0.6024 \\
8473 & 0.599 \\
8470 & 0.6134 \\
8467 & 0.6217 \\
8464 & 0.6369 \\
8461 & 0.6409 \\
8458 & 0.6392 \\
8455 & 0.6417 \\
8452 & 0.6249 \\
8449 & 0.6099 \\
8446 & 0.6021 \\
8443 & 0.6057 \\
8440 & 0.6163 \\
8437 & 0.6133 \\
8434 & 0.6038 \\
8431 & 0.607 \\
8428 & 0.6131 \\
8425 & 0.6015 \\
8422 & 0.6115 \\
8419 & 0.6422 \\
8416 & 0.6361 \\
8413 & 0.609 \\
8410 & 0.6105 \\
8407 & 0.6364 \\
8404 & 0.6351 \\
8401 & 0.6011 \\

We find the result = 0.6177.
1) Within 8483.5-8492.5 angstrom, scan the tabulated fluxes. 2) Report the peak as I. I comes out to 0.5714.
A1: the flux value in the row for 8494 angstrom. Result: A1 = 0.5497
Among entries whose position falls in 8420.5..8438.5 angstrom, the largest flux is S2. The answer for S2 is 0.6133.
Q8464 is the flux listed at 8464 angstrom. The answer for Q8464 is 0.6369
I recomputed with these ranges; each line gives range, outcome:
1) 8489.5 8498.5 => 0.5651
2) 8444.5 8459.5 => 0.6417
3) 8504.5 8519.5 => 0.6241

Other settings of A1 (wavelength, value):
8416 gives 0.6361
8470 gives 0.6134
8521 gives 0.592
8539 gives 0.609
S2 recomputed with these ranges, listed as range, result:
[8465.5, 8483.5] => 0.6217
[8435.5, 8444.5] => 0.6163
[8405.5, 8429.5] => 0.6422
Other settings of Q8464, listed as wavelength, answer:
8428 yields 0.6131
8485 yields 0.5714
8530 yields 0.6177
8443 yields 0.6057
